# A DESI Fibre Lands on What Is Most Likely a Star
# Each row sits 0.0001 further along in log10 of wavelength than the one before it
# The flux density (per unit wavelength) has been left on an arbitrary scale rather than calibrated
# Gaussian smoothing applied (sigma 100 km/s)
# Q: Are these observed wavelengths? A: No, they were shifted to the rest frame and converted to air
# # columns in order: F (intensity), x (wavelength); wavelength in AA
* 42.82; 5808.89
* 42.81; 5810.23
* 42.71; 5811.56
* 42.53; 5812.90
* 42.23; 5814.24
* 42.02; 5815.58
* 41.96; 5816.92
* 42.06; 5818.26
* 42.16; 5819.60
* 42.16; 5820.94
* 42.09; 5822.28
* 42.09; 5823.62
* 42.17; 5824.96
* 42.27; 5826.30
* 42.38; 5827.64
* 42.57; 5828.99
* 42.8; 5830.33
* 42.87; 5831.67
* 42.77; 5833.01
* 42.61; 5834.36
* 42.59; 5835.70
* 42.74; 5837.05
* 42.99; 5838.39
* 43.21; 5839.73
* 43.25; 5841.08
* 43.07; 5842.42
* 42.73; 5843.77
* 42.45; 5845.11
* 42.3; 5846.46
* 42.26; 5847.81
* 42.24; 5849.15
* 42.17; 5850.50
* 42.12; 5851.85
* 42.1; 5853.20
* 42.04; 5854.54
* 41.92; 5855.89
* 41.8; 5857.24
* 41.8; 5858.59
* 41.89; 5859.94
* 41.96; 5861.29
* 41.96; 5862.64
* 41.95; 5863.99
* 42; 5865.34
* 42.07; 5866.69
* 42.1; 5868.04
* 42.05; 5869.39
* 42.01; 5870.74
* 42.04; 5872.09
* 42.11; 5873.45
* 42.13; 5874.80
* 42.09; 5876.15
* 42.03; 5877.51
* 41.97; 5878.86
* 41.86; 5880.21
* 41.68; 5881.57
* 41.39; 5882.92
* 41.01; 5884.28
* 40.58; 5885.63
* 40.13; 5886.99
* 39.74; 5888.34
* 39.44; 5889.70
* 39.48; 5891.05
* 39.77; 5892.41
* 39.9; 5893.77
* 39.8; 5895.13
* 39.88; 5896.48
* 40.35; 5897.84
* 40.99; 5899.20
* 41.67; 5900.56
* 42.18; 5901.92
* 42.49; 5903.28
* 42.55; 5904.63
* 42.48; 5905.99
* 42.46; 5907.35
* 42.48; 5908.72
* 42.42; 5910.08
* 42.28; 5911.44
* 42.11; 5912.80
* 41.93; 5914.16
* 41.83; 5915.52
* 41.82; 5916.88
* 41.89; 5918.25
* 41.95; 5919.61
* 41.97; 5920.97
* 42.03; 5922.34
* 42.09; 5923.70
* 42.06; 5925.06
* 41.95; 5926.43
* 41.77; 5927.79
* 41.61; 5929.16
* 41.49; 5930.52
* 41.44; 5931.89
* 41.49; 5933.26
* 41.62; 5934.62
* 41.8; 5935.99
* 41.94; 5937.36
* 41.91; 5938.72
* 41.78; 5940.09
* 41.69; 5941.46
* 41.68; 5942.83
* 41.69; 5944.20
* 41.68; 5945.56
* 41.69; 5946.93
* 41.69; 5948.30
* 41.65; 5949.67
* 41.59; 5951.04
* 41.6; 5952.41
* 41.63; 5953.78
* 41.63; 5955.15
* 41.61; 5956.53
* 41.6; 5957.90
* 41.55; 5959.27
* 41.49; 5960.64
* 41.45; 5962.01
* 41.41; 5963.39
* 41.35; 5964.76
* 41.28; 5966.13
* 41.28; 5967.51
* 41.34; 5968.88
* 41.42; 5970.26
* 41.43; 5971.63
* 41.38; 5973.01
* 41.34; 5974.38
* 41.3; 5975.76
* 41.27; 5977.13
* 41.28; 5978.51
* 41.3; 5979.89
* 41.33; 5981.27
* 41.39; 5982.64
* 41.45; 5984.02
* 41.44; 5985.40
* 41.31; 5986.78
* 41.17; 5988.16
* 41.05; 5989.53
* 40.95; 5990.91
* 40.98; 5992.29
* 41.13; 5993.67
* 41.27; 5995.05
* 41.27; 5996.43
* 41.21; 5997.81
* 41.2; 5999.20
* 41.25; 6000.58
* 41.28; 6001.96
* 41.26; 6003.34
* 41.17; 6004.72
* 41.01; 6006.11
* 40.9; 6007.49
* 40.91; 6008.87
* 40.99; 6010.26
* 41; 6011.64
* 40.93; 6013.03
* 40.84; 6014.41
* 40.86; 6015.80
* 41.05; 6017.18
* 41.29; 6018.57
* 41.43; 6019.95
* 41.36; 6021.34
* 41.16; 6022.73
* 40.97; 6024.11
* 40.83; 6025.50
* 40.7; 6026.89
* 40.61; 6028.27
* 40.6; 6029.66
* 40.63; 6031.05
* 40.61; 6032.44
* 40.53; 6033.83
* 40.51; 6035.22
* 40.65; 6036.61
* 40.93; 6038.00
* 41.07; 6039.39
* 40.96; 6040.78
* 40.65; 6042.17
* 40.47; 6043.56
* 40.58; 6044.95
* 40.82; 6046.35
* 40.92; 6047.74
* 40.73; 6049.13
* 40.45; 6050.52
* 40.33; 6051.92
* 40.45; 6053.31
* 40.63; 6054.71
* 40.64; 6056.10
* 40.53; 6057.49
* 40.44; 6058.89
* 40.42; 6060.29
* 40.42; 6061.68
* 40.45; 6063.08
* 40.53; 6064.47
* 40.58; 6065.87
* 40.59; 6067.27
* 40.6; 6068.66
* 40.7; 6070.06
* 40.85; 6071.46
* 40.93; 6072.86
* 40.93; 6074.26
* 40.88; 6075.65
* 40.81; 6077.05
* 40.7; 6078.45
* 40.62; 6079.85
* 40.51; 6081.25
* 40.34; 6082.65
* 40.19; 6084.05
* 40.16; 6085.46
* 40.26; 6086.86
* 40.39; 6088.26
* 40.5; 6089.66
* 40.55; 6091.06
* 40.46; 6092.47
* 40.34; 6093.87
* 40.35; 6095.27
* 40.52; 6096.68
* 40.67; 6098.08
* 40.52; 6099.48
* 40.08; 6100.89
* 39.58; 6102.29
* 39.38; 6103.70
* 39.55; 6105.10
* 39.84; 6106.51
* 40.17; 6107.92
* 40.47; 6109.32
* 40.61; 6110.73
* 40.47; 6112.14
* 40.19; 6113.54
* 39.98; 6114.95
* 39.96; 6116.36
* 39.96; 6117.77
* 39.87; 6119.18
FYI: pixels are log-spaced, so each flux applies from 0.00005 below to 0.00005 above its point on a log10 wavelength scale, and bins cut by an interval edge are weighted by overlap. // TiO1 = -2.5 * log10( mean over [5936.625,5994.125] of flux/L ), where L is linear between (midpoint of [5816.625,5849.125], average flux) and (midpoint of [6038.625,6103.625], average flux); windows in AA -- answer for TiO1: 0.00 mag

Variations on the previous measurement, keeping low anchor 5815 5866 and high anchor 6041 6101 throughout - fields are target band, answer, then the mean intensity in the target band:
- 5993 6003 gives 0.00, 41.2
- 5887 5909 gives 0.03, 40.9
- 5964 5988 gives 0.00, 41.3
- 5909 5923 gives -0.01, 42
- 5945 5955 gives 0.00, 41.6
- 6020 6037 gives 0.00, 40.8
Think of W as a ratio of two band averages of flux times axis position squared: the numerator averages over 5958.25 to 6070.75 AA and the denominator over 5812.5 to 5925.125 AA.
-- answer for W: 1.03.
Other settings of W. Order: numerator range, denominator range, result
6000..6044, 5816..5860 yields 1.03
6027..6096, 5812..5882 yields 1.03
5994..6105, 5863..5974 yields 1.02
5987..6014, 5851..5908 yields 1.03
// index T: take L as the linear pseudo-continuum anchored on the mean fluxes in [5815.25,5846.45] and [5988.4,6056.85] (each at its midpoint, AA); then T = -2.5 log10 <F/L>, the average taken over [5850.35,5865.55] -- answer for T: 0.009 mag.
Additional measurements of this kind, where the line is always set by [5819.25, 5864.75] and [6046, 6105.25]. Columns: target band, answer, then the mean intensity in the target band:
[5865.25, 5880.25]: 0.00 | 42.1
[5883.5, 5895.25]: 0.05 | 40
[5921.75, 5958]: 0.00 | 41.7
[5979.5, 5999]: 0.00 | 41.2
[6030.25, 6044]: 0.00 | 40.7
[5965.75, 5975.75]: 0.00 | 41.3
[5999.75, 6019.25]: 0.00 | 41.1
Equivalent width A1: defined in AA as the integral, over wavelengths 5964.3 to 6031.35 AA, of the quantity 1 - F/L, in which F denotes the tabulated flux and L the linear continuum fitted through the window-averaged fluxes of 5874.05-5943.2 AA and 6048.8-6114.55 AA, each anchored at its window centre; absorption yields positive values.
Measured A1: -0.32 AA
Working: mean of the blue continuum 41.5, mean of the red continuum 40.4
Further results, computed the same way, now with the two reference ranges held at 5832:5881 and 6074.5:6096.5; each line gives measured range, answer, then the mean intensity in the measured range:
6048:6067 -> 0.1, 40.5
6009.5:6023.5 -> 0.0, 41.1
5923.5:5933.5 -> 0.0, 41.7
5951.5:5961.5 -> 0.0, 41.6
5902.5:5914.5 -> -0.1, 42.4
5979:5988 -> 0.0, 41.3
